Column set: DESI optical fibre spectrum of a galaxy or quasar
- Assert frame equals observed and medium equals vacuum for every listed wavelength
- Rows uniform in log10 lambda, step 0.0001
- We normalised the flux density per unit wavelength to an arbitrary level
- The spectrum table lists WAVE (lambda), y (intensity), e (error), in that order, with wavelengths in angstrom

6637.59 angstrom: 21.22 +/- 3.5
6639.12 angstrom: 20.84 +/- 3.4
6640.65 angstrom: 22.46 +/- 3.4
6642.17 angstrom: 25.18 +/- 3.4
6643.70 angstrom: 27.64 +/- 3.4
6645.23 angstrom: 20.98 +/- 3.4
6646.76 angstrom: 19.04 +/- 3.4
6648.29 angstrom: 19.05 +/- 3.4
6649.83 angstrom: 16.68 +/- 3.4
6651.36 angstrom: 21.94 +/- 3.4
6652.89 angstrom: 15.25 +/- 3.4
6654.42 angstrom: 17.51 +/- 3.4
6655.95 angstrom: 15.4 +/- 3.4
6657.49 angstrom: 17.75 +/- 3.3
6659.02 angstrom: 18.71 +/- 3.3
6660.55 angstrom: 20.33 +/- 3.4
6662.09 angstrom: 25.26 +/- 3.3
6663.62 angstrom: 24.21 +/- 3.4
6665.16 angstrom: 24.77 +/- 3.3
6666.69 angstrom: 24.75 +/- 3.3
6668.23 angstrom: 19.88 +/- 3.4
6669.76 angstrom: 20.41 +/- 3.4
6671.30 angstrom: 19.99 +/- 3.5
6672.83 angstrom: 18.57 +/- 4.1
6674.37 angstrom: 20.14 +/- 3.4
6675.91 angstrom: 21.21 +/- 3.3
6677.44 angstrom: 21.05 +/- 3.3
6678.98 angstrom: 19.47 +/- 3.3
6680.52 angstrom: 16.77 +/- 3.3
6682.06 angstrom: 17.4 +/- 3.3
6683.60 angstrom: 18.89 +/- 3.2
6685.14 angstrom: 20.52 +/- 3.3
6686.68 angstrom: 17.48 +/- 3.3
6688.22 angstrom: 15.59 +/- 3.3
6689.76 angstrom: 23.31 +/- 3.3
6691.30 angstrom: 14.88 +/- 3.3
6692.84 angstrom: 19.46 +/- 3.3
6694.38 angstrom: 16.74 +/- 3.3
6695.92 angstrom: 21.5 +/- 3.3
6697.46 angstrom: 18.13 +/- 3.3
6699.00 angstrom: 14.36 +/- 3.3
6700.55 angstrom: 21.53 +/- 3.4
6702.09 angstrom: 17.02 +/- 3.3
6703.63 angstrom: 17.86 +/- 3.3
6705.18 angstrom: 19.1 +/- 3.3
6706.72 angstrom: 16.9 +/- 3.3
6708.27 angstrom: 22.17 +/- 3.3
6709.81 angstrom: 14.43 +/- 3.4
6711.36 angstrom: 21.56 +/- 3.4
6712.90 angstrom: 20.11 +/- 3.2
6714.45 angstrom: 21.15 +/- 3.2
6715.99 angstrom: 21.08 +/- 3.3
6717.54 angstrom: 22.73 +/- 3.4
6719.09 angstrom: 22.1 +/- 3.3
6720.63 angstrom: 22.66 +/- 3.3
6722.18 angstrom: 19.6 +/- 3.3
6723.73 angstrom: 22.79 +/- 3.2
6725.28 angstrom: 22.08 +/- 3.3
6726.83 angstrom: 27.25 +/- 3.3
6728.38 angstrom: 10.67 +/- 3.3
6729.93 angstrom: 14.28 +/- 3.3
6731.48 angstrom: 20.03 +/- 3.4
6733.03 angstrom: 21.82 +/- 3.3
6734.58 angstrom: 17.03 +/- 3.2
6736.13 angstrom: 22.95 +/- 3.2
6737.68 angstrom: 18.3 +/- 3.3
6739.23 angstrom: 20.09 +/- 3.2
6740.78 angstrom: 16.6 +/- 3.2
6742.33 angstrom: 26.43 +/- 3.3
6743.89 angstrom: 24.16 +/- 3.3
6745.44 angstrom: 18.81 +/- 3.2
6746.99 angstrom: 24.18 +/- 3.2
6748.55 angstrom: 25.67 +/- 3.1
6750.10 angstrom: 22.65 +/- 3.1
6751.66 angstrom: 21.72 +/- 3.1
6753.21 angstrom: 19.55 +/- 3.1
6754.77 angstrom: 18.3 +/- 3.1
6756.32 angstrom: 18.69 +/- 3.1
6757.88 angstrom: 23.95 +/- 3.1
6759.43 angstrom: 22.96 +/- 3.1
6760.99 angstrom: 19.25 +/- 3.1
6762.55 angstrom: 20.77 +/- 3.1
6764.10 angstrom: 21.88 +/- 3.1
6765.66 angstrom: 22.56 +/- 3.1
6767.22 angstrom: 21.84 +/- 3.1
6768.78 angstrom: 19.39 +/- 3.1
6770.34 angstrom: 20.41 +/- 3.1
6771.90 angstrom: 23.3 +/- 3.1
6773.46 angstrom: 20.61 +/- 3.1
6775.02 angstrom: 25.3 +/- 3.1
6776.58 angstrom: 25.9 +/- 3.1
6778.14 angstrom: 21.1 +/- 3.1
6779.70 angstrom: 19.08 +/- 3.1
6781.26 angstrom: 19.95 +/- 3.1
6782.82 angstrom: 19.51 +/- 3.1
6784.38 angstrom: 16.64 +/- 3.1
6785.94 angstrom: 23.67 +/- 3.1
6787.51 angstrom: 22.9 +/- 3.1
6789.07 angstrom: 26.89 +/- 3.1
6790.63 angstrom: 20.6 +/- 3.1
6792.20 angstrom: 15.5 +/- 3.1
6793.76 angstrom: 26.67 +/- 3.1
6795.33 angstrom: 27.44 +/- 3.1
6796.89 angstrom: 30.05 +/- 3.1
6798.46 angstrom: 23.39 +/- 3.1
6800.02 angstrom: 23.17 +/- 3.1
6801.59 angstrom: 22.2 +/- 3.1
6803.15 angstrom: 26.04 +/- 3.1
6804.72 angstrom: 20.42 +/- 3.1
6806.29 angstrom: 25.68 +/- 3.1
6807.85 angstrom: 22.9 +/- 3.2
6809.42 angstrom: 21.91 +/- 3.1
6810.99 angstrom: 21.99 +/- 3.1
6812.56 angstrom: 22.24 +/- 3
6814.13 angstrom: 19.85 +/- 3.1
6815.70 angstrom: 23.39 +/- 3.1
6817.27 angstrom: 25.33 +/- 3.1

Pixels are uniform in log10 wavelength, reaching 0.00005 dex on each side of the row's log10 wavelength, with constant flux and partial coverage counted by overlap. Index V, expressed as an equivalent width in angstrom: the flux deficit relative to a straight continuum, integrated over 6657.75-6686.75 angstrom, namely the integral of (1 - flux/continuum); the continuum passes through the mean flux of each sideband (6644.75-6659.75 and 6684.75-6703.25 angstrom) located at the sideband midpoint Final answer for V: -3.6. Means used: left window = 18.2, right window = 18.3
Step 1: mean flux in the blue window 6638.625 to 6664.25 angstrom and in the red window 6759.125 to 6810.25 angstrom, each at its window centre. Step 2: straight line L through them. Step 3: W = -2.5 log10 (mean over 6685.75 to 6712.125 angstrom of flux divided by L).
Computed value 0.154 mag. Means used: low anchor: 20.5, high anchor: 22.4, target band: 18.4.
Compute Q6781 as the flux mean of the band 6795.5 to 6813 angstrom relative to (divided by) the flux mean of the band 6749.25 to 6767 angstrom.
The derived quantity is 1.12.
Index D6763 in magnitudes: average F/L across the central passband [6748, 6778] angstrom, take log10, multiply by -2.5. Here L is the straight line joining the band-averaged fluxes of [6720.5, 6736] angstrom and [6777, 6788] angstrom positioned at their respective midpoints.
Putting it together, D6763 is -0.08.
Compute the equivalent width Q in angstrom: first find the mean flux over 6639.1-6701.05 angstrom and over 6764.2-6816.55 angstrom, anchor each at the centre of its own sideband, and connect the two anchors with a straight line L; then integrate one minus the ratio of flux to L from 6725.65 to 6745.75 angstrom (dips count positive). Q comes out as 1.3 angstrom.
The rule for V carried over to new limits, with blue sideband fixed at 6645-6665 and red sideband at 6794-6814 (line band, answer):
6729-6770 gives 2.6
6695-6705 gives 1.2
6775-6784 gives 0.7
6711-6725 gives -0.1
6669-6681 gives 0.2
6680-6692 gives 1.3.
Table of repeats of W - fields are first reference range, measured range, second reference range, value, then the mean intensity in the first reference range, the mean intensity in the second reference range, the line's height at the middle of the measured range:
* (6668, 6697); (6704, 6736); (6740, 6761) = 0.03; 19.1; 21.7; 20.5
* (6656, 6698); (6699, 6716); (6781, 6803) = 0.09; 19.8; 22.9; 20.6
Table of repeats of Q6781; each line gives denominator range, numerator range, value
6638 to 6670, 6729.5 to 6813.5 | 1.05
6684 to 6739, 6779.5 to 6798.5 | 1.16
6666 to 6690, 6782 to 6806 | 1.18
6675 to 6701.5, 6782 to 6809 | 1.24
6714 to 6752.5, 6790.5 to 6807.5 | 1.13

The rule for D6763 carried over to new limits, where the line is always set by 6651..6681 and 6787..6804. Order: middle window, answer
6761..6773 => 0.10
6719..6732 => 0.10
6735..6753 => 0.04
